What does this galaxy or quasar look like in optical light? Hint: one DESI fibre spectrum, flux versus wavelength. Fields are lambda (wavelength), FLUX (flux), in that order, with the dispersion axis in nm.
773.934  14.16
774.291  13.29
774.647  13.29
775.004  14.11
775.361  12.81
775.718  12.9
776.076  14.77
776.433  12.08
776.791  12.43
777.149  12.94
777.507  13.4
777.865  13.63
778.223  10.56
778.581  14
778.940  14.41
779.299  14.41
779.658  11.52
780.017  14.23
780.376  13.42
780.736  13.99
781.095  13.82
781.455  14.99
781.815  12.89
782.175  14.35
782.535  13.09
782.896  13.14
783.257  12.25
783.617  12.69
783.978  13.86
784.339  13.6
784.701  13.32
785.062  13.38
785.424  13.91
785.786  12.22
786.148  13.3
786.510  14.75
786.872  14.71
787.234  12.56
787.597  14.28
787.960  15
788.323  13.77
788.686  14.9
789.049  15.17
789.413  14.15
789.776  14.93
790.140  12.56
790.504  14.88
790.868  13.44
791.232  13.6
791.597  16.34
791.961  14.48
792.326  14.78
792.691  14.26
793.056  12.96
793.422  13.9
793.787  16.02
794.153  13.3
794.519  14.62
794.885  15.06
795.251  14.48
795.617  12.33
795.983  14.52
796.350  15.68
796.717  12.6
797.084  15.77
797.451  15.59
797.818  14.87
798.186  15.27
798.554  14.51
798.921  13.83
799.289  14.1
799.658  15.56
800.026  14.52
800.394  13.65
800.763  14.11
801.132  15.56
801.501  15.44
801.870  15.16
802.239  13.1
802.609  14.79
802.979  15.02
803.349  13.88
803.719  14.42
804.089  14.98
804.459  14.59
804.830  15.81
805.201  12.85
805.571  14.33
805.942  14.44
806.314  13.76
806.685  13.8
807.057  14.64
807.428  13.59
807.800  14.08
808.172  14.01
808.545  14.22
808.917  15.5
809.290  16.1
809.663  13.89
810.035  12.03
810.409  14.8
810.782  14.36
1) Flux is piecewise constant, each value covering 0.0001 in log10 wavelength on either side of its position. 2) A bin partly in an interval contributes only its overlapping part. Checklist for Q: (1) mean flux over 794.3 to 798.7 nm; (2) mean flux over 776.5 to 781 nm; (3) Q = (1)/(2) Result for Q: 1.10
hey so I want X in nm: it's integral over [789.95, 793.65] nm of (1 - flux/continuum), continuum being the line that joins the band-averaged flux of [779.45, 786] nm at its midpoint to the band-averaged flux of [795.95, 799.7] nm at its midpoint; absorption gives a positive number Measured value 0.011 nm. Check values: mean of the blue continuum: 13.4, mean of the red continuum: 14.7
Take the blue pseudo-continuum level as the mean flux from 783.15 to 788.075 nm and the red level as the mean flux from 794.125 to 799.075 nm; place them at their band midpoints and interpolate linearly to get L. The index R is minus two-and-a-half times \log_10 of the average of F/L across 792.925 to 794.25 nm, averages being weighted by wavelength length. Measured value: 0.009 mag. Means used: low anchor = 13.6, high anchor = 14.5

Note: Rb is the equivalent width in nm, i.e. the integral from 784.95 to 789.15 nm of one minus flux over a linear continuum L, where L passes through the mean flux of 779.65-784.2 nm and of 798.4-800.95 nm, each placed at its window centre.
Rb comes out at -0.079 nm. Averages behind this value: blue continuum 13.5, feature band 14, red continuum 14.3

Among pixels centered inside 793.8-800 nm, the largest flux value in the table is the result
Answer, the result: 15.77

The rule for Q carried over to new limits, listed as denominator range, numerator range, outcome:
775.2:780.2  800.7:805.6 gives 1.11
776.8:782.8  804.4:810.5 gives 1.06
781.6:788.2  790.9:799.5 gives 1.07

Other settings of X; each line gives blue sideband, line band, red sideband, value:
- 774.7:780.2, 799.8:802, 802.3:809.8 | -0.08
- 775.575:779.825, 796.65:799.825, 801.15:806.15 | -0.11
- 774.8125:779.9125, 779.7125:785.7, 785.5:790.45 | 0.05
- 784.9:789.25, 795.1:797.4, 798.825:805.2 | 0.01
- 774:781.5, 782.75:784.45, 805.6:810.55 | 0.06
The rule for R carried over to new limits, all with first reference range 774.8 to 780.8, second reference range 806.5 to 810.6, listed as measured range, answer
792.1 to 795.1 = -0.046 mag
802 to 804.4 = -0.025 mag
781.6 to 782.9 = -0.003 mag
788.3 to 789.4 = -0.081 mag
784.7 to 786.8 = -0.004 mag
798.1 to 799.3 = -0.037 mag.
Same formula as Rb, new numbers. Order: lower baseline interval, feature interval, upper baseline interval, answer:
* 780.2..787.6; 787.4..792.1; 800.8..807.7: -0.213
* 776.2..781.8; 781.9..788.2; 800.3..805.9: 0.038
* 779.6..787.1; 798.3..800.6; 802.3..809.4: -0.036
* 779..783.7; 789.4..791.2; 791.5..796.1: 0.021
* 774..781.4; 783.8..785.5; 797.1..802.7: 0.021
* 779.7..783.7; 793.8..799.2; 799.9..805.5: -0.109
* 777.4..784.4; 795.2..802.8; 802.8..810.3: -0.275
